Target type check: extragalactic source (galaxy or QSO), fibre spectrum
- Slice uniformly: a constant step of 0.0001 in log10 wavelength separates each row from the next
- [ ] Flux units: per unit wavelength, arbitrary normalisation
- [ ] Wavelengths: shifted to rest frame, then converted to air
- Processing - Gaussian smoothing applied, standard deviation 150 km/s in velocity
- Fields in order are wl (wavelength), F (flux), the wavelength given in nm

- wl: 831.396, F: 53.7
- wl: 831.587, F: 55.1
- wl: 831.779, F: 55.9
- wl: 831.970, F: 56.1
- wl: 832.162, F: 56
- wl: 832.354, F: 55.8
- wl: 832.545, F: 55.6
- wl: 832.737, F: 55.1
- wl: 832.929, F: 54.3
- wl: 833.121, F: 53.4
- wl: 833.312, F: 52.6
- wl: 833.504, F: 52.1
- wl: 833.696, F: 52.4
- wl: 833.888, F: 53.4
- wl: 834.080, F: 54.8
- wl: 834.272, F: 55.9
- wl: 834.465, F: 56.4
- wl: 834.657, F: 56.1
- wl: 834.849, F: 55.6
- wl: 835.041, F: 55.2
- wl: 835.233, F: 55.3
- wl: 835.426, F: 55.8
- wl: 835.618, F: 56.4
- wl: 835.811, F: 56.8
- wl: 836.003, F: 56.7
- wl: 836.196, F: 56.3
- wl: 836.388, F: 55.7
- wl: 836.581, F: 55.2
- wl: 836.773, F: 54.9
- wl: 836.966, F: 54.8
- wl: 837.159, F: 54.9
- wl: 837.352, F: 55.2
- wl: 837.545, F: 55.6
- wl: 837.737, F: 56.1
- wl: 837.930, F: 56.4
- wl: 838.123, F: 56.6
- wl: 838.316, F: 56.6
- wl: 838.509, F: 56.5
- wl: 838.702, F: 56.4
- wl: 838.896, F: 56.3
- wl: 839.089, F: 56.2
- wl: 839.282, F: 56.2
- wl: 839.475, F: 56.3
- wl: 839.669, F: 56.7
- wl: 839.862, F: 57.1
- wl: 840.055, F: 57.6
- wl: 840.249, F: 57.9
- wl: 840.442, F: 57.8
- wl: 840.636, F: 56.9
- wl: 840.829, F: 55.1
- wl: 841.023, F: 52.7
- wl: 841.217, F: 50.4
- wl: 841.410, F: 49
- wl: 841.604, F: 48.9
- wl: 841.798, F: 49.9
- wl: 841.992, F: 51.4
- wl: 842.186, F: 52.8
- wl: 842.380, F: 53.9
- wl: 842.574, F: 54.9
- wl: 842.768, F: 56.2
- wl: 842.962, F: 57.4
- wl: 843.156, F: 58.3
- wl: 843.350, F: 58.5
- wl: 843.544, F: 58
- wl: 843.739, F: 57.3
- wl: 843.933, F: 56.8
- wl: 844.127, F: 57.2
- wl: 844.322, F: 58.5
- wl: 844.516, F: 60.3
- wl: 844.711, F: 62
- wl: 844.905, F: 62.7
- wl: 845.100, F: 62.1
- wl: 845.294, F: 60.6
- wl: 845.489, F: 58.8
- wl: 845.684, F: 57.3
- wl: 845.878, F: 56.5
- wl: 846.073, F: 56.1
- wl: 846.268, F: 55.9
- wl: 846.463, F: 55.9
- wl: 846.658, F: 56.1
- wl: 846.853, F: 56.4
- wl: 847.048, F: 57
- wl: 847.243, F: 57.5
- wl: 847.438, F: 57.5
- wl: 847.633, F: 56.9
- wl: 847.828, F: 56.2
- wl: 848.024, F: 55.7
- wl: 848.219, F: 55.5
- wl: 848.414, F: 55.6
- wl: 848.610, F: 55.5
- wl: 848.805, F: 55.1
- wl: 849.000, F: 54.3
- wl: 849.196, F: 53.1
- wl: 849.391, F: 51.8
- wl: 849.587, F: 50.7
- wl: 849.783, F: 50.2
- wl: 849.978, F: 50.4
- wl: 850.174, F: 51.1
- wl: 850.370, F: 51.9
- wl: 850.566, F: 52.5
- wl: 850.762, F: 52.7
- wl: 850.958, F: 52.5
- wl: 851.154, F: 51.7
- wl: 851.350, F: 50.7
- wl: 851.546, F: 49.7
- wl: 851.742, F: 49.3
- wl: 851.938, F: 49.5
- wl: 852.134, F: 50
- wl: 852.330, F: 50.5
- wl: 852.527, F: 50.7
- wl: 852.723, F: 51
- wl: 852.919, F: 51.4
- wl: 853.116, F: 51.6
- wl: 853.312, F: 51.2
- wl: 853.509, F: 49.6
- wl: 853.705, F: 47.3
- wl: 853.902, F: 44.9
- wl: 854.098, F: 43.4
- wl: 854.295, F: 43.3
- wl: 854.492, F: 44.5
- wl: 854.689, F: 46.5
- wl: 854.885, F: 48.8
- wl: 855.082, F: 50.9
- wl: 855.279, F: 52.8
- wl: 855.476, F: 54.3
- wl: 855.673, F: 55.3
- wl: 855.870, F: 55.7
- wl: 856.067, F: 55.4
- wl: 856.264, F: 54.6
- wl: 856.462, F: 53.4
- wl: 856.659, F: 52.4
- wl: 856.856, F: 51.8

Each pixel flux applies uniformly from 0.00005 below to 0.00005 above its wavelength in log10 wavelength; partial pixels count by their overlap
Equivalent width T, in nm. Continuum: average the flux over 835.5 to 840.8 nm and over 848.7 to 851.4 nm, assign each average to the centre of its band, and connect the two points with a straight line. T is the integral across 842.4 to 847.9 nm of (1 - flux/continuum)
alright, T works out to -0.405 nm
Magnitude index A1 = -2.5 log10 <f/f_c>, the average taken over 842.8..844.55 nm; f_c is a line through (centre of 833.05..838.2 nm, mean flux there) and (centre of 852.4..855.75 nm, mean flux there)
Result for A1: -0.10 mag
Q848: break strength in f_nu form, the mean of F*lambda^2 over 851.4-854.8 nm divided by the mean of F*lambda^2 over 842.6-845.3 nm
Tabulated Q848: 0.84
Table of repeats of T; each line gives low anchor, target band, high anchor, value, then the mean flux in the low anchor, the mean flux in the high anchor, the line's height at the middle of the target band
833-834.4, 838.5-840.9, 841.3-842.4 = -0.243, 53.6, 50.8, 51.5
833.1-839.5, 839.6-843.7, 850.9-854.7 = -0.115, 55.5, 49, 53.4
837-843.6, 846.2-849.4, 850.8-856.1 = -0.210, 55.3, 50.1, 52.3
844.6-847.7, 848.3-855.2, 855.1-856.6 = 0.677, 58.1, 54.2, 55.9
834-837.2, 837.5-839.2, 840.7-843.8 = -0.040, 55.7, 54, 55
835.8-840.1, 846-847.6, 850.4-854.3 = -0.132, 56.1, 49.9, 52.3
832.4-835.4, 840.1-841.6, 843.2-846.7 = 0.077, 54.6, 58.4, 57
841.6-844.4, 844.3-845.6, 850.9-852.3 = -0.154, 55.5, 50.5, 54.4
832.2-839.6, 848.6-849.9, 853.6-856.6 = -0.025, 55.4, 50.1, 51.7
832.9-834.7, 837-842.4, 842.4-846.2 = 0.144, 54.1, 58.3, 56.4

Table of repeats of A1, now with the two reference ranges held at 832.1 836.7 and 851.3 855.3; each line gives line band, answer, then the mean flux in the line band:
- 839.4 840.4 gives -0.076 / 57.2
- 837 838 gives -0.029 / 55.6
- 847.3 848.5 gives -0.115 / 56.3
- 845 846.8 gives -0.127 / 57.7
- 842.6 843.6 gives -0.104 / 57.5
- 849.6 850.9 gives -0.034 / 51.4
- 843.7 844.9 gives -0.142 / 59.1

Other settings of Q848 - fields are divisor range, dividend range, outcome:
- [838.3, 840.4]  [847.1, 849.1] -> 1.01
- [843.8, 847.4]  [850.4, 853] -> 0.89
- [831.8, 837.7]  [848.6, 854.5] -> 0.95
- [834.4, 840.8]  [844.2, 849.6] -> 1.04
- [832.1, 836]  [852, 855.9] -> 0.95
